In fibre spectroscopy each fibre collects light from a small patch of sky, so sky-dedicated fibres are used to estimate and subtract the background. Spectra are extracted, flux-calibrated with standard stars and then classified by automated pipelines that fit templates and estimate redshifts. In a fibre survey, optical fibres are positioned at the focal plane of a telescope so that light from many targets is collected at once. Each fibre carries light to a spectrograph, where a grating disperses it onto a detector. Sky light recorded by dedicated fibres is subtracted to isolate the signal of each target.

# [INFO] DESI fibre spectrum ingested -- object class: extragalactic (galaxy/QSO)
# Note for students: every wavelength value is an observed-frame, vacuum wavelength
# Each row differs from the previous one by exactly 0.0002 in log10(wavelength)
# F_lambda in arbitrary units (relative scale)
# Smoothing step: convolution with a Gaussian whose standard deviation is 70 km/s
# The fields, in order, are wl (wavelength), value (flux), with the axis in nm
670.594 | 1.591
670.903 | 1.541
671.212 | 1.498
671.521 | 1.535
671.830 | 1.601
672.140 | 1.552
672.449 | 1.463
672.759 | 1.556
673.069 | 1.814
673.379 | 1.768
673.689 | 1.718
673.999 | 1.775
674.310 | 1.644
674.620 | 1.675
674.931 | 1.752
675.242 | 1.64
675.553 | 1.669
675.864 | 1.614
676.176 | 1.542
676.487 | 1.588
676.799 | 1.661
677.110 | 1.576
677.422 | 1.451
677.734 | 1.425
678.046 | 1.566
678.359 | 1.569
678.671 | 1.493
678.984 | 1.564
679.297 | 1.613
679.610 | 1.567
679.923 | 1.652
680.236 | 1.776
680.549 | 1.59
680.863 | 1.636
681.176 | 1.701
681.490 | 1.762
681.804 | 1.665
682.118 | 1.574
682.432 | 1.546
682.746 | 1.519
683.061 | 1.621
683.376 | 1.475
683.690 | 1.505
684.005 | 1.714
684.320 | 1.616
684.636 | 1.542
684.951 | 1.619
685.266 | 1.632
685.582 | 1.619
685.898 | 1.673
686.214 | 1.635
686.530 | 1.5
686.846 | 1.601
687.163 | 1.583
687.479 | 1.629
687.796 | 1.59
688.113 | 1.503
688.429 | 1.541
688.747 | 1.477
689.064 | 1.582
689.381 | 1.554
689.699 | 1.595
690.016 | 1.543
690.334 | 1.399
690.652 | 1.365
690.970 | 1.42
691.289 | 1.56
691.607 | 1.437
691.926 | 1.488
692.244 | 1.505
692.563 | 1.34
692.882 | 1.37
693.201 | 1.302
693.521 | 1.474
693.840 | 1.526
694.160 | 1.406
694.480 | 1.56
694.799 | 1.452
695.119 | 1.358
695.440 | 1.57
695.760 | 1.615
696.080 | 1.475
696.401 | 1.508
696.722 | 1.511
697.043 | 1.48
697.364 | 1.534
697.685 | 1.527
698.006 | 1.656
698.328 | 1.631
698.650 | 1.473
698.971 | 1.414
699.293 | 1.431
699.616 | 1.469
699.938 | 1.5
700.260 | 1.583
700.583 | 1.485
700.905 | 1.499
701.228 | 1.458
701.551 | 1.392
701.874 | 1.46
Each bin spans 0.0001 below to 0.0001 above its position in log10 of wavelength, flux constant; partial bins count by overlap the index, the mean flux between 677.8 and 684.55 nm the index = 1.6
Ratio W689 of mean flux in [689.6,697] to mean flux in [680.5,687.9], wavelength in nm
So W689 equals 0.9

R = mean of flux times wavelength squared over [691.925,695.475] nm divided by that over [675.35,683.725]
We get 0.94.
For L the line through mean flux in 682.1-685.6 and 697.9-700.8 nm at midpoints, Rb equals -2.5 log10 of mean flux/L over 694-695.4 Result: 0.057 mag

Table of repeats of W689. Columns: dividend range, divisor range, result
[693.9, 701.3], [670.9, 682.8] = 0.93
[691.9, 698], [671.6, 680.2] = 0.92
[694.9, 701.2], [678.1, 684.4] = 0.94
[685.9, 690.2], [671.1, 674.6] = 0.96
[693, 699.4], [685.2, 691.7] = 0.97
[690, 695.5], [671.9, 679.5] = 0.90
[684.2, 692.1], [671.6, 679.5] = 0.96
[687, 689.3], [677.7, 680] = 1.00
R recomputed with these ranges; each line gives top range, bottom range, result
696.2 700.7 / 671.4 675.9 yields 0.98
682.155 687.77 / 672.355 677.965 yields 1.00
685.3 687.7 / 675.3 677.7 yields 1.05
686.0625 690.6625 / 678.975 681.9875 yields 0.95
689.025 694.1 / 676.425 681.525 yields 0.95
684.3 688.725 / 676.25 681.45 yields 1.02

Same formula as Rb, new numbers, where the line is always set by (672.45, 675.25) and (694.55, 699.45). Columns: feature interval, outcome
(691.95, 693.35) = 0.11 mag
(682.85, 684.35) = 0.02 mag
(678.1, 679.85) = 0.06 mag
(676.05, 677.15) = 0.05 mag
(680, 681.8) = -0.03 mag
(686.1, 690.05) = 0.01 mag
